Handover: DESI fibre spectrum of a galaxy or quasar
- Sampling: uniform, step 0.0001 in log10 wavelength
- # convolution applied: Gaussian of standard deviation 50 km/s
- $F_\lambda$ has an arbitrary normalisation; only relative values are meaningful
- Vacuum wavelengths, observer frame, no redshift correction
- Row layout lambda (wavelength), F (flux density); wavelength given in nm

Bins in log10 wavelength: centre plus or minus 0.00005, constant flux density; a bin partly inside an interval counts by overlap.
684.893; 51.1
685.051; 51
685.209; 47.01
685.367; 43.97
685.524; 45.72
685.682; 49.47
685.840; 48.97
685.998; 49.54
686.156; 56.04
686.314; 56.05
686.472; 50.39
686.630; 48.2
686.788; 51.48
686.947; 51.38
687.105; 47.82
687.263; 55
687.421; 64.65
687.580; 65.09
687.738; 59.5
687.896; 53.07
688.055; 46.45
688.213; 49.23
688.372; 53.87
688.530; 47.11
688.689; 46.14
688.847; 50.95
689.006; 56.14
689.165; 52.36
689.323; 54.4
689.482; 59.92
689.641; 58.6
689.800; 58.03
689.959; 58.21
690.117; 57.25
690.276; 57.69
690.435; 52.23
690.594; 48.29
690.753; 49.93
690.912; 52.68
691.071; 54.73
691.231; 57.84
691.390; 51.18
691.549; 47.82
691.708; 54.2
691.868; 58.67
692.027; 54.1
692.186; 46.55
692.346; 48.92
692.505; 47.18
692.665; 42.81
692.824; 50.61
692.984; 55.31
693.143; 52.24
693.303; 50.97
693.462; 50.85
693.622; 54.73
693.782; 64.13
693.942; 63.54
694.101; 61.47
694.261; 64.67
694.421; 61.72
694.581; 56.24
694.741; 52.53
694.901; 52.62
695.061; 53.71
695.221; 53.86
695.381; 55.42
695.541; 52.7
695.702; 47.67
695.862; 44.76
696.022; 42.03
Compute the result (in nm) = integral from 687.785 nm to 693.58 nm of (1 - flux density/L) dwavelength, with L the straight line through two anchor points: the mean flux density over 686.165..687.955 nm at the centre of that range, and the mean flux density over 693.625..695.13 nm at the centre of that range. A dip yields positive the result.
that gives 0.44 nm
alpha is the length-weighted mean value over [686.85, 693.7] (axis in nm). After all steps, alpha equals 53.1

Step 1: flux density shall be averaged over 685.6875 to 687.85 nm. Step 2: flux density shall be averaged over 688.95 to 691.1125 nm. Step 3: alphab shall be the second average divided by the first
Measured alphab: 1.0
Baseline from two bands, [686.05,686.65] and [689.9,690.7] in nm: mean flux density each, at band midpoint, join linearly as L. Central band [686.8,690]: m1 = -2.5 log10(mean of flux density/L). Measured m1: -0.010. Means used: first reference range 53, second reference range 54.5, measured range 54.3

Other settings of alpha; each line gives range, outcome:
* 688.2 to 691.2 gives 53.7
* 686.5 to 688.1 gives 54.3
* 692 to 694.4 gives 54.1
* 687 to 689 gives 53.3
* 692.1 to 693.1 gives 48.8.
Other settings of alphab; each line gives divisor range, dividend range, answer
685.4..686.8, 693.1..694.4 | 1.15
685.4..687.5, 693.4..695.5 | 1.11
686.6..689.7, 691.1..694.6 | 1.01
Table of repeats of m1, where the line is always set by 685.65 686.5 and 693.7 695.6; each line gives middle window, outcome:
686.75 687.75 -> -0.07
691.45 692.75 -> 0.12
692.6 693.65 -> 0.12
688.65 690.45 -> -0.02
